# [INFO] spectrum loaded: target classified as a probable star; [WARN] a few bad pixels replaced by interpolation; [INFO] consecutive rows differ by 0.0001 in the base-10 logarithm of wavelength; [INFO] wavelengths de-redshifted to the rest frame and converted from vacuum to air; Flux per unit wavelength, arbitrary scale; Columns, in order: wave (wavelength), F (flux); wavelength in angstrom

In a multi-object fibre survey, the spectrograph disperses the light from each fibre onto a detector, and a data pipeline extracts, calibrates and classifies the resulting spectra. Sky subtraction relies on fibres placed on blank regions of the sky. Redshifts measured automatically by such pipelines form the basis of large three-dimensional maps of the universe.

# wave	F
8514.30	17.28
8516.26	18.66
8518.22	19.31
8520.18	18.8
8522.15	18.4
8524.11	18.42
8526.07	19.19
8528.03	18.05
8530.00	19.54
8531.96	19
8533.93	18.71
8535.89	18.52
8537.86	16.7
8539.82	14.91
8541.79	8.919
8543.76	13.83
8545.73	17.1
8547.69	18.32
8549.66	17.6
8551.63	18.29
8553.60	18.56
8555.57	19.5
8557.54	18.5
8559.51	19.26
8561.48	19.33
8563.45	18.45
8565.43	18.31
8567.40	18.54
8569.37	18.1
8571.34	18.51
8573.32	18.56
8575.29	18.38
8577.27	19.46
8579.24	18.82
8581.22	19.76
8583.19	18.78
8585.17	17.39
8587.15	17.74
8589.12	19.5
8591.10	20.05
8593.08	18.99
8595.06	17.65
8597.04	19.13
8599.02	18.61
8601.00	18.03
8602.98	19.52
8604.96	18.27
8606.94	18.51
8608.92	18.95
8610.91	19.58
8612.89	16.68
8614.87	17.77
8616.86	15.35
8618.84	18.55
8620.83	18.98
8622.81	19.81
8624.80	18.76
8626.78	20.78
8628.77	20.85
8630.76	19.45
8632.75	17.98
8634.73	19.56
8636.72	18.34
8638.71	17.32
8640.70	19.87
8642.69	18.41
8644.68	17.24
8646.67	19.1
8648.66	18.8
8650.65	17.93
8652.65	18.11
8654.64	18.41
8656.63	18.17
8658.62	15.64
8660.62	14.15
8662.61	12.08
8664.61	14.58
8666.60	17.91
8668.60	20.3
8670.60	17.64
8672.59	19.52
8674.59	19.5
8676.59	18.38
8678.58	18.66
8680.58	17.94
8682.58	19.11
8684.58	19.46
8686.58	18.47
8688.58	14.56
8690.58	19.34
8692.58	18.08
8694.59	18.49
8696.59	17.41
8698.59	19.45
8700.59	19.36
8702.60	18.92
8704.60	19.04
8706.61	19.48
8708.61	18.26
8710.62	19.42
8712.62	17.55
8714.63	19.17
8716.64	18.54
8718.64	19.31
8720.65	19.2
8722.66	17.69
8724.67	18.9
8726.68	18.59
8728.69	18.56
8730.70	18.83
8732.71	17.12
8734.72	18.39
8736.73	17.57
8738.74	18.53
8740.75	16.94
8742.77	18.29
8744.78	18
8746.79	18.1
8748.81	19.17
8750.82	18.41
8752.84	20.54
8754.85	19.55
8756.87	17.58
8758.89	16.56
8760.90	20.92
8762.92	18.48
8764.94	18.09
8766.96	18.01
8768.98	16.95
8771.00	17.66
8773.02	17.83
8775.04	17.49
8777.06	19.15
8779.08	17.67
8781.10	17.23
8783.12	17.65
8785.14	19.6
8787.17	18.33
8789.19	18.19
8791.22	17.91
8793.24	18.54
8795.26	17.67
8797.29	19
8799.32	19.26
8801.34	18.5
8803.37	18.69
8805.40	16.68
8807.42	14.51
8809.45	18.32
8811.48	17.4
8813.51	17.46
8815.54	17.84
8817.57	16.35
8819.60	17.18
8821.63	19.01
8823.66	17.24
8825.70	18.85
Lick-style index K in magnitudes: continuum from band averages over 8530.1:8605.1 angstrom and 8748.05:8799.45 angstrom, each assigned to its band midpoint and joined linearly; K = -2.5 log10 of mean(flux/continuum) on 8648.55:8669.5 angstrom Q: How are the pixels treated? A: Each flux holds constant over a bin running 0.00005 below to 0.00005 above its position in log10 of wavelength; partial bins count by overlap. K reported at 0.09 mag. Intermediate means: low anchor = 18.1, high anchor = 18.3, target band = 16.8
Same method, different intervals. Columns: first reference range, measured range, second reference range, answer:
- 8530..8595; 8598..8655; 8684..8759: -0.02 mag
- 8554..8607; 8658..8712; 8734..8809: 0.03 mag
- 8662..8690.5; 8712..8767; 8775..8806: -0.02 mag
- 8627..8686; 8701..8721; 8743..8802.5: -0.04 mag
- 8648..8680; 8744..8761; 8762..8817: -0.05 mag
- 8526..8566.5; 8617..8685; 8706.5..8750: -0.01 mag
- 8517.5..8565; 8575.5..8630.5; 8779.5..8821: -0.06 mag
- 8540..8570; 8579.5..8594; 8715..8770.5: -0.08 mag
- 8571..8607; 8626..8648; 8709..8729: -0.01 mag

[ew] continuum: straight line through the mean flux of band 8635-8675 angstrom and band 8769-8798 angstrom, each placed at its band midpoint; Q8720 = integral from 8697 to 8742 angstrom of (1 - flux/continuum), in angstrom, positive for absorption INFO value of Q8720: -1.7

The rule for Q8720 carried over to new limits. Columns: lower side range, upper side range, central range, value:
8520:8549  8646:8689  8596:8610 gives -1.0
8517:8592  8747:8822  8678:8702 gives -0.3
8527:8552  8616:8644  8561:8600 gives -2.1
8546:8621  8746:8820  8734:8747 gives 0.1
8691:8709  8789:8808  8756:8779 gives 0.2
